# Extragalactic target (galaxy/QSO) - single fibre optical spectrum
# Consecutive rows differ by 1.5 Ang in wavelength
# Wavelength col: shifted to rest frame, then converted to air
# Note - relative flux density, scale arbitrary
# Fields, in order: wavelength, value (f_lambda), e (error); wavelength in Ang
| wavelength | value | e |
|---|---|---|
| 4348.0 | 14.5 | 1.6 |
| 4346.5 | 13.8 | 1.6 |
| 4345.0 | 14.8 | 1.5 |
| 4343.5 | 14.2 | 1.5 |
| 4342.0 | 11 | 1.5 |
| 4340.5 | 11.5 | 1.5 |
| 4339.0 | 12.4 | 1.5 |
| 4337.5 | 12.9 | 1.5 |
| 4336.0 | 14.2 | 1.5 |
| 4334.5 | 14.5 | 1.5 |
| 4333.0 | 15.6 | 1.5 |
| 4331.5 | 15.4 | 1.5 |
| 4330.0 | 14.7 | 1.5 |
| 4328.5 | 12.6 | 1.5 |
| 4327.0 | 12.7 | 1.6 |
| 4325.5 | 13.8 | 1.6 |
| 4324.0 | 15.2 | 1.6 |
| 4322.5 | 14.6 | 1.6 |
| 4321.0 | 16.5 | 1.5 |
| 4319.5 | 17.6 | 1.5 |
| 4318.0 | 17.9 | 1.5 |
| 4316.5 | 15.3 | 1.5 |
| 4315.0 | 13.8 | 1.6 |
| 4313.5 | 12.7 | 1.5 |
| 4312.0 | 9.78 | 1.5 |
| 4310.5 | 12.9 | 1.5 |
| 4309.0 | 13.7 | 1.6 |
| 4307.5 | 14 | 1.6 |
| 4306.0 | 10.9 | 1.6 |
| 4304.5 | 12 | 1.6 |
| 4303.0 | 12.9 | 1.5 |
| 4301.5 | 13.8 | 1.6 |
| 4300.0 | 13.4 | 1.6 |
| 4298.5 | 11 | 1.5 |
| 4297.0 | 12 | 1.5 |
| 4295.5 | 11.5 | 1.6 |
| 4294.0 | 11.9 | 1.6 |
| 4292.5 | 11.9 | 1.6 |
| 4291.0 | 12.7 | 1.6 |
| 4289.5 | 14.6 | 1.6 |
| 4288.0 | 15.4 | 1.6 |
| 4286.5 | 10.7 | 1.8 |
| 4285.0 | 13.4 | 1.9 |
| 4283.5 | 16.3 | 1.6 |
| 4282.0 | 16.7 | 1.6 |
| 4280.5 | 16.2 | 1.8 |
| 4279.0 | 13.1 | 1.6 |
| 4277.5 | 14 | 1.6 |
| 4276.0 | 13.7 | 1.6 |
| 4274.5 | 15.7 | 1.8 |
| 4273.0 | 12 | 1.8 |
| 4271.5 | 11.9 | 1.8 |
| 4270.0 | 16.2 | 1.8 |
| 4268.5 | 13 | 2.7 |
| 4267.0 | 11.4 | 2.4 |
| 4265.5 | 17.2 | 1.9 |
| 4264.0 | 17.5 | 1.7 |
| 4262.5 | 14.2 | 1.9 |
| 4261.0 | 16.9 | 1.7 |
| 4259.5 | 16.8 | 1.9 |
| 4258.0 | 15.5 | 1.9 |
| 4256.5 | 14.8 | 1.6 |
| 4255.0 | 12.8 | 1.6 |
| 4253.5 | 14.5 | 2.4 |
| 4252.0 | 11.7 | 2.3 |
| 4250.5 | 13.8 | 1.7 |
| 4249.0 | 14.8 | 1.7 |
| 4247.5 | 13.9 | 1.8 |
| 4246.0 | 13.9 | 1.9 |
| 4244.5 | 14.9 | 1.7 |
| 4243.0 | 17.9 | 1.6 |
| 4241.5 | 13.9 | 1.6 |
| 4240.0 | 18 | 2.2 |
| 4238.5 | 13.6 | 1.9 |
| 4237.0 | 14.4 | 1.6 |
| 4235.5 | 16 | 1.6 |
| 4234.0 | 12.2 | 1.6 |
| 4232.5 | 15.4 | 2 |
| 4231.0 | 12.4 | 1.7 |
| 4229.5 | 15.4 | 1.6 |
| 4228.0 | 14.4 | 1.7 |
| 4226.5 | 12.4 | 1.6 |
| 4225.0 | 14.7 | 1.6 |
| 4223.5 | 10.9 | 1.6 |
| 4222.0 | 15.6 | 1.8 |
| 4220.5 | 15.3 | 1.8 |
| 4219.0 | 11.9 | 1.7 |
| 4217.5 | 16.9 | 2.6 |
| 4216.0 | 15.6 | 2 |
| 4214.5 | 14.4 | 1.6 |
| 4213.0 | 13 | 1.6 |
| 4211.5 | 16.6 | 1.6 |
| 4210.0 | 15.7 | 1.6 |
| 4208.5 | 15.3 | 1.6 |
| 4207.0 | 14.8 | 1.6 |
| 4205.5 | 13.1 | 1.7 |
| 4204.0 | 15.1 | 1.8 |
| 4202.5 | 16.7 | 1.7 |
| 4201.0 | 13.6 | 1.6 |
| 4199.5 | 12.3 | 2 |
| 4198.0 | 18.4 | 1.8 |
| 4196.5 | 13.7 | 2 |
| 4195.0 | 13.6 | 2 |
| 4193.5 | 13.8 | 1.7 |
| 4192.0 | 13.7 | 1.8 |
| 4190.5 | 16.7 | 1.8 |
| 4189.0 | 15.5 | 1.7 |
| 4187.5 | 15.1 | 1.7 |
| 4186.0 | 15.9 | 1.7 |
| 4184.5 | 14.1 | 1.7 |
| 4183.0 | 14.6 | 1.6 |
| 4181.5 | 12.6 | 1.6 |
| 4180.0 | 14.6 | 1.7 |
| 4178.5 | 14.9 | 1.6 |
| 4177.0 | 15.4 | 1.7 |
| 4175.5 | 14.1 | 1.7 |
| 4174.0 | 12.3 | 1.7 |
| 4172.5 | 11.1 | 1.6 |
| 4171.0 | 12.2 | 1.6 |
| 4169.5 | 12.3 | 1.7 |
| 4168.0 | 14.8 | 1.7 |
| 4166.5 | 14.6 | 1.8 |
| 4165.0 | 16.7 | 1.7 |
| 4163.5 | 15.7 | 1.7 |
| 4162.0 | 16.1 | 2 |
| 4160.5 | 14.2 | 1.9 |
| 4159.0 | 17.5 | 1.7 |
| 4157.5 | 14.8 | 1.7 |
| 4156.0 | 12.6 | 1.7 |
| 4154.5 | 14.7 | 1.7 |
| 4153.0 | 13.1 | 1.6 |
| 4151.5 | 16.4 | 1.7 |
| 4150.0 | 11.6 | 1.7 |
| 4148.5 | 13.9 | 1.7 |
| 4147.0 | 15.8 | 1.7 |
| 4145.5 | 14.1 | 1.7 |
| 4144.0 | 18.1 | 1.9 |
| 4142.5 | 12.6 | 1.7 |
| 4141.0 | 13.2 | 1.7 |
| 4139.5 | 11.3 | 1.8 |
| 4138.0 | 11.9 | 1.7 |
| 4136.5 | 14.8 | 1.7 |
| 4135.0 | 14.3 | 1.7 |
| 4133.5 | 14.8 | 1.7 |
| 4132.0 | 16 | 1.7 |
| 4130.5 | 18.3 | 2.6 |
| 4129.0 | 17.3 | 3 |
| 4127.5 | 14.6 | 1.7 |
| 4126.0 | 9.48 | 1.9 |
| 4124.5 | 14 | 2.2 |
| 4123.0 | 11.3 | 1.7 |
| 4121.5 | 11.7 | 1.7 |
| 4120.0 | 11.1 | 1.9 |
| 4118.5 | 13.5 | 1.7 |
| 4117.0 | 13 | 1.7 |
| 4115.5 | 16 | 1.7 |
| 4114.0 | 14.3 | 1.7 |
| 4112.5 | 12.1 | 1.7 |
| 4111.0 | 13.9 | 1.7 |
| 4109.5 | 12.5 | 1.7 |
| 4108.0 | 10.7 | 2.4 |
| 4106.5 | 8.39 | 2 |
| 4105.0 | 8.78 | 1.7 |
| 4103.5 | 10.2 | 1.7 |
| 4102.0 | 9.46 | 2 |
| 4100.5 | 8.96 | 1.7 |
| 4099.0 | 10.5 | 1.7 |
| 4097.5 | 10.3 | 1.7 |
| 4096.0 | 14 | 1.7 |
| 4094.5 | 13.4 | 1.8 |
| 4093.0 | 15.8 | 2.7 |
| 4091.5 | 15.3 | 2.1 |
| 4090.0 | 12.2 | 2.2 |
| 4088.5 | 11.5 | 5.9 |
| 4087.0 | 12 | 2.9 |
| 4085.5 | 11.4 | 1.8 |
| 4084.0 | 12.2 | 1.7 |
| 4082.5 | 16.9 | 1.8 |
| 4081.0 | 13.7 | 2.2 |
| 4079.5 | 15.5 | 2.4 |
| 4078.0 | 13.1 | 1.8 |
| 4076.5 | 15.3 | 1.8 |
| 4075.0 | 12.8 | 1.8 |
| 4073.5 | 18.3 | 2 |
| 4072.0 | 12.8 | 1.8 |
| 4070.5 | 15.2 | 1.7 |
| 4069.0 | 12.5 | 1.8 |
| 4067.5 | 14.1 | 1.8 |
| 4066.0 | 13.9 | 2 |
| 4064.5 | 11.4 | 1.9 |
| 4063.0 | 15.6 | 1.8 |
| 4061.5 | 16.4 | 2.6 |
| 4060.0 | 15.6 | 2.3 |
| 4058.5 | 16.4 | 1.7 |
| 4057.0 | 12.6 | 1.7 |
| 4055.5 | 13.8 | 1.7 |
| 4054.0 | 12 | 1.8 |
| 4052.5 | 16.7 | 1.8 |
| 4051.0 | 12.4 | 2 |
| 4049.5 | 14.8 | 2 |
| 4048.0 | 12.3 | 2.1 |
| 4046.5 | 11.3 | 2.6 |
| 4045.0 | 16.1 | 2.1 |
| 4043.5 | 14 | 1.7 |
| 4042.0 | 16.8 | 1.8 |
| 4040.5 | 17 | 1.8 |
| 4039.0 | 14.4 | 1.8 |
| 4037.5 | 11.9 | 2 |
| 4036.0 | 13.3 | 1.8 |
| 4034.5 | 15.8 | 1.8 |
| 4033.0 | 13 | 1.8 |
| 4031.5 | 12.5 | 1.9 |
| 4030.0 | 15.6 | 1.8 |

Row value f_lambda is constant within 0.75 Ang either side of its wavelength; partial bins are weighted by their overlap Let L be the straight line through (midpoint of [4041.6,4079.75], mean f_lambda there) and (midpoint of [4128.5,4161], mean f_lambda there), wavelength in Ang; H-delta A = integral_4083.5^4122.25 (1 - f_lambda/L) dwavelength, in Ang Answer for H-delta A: 6.4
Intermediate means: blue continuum 14.3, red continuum 14.6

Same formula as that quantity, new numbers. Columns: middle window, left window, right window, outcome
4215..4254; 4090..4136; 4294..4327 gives -3.39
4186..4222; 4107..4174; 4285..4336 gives -2.82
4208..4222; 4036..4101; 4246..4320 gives -1.15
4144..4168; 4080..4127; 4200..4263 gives -3.05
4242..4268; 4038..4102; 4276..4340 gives -2.05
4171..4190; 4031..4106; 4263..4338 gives -0.63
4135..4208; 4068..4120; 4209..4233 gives -2.97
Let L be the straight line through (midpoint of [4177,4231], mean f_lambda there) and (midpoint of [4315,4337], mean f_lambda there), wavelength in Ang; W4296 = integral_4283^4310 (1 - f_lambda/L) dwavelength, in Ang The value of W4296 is 3.7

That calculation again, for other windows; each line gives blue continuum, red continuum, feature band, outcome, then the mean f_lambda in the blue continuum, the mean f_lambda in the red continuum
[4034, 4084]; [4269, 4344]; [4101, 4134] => 3.3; 14.3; 13.7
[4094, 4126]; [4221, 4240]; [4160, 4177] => -1.5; 11.7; 14.1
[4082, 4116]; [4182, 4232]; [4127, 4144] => -2.2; 12.1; 14.6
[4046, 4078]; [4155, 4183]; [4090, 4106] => 2.8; 14.1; 14.3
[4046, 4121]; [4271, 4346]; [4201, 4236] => -2.7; 13.1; 13.6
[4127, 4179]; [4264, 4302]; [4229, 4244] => -1.0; 14.5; 13.7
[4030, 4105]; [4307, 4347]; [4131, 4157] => -0.8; 13.6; 14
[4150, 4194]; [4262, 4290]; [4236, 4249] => -0.6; 14.4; 14.4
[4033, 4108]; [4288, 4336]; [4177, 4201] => -1.9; 13.4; 13.6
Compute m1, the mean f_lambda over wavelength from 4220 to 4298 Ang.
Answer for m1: 14.2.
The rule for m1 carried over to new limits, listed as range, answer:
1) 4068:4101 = 13.4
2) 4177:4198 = 14.7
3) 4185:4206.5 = 14.8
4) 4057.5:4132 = 13.2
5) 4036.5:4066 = 14.3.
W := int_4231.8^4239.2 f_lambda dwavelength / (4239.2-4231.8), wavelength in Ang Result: 14.3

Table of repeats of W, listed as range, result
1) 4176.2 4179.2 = 15.1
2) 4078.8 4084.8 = 14.5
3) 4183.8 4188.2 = 15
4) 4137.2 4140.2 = 11.7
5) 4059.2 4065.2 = 14.8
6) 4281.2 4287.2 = 14.3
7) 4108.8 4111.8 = 13.2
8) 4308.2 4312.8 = 12.2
